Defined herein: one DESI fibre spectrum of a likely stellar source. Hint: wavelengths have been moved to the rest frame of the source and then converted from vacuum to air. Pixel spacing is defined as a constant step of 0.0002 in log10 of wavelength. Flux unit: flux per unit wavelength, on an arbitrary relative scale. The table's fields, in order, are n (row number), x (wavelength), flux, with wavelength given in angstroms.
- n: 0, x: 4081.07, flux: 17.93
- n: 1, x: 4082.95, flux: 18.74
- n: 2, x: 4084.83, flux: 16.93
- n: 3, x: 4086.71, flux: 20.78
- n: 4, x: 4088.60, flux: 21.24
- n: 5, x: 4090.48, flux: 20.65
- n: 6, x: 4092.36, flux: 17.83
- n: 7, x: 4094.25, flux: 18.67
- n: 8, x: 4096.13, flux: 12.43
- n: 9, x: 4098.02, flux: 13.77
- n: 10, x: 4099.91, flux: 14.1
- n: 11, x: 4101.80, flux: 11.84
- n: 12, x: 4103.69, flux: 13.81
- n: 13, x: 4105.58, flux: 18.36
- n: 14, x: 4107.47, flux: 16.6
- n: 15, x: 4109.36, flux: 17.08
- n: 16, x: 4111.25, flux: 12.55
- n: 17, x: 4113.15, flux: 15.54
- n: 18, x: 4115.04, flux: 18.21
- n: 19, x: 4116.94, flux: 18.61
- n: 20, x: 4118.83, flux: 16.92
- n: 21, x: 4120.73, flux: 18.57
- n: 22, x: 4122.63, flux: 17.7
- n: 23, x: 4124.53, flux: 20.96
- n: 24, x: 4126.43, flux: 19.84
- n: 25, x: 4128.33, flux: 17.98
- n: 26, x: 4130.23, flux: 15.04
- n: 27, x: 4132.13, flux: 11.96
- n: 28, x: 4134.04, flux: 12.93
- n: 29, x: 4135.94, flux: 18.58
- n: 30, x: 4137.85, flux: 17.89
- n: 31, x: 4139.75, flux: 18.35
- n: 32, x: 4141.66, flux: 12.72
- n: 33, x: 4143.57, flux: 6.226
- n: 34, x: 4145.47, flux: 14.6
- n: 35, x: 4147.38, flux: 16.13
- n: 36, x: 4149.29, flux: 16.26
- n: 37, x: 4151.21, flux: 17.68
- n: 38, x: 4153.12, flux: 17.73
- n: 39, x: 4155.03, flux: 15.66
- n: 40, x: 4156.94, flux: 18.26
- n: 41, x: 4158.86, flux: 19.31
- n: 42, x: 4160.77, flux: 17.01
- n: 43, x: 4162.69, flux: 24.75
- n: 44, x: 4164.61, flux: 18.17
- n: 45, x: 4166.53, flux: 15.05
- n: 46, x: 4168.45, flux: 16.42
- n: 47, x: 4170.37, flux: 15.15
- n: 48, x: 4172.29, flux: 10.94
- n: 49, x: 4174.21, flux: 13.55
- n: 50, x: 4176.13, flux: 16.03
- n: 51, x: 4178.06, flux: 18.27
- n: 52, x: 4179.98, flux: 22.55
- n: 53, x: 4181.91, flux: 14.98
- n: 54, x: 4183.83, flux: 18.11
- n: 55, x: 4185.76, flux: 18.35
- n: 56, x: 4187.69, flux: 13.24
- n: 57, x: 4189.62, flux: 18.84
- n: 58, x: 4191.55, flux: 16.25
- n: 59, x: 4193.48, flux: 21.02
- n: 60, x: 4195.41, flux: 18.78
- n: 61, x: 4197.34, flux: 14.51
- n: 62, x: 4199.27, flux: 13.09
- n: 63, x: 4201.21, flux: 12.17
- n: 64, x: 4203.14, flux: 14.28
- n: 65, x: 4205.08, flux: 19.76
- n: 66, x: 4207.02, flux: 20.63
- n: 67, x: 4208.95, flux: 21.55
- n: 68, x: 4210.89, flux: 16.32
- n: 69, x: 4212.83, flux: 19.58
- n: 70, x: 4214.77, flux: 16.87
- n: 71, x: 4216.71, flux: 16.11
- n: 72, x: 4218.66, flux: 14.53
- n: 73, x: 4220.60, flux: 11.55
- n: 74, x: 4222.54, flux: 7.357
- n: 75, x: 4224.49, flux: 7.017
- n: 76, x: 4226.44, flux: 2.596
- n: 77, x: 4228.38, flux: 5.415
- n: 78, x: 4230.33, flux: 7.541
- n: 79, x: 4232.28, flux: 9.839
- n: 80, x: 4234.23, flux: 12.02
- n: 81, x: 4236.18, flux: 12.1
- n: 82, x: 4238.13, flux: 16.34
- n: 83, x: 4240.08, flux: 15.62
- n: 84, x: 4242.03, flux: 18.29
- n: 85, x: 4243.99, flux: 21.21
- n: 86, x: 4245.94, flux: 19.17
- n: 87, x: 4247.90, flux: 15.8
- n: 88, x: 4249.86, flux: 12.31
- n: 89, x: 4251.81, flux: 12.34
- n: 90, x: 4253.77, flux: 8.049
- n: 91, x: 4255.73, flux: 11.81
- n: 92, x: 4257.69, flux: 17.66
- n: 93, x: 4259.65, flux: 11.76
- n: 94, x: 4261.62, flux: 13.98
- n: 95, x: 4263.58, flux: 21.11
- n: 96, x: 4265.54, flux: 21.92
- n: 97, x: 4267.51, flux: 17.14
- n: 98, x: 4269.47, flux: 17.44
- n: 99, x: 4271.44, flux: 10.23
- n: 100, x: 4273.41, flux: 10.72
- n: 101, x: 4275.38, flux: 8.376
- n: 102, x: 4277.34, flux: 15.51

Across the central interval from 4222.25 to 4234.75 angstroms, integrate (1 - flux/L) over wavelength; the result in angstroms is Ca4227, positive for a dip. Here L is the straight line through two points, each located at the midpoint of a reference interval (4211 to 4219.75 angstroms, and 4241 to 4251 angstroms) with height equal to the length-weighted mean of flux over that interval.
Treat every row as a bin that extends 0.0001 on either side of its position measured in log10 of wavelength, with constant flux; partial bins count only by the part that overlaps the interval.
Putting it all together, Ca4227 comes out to 7.2 angstroms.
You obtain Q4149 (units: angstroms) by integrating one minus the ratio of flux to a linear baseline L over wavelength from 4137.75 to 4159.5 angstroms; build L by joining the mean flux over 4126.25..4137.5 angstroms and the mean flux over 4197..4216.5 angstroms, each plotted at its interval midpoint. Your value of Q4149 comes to 0.5 angstroms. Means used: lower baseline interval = 15.9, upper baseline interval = 16.9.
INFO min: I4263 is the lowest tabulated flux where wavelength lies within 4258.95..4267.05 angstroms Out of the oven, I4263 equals 11.76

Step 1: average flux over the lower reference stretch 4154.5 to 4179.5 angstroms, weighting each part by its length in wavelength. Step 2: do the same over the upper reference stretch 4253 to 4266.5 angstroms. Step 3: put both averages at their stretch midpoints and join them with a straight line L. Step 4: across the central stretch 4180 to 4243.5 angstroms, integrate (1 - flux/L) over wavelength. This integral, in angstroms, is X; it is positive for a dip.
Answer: 5.9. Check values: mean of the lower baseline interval 16.9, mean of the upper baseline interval 15.3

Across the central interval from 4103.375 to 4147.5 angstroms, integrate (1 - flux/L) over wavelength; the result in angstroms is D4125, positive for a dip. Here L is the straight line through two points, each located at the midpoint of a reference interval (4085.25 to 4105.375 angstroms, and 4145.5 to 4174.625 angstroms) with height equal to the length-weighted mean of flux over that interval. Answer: 1.4 angstroms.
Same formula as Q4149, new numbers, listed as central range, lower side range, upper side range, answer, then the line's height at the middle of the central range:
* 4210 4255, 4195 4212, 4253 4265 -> 7.5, 15.6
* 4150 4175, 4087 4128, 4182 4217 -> 0.3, 17.1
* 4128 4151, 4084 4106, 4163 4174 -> 1.6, 16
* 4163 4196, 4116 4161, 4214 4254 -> -4.8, 14.8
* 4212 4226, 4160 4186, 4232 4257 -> 2.3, 15.3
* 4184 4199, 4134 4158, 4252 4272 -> -1.6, 15.5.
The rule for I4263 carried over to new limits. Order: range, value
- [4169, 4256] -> 2.596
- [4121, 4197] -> 6.226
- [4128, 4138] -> 11.96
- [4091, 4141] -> 11.84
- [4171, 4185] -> 10.94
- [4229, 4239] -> 7.541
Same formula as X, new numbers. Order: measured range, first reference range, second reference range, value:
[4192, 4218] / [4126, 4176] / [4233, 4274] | -2.8 angstroms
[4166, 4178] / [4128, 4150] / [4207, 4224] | 0.3 angstroms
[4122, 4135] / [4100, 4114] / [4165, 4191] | -1.0 angstroms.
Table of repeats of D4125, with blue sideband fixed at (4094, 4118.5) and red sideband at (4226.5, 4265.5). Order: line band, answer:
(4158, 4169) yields -2.8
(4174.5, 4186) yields -2.5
